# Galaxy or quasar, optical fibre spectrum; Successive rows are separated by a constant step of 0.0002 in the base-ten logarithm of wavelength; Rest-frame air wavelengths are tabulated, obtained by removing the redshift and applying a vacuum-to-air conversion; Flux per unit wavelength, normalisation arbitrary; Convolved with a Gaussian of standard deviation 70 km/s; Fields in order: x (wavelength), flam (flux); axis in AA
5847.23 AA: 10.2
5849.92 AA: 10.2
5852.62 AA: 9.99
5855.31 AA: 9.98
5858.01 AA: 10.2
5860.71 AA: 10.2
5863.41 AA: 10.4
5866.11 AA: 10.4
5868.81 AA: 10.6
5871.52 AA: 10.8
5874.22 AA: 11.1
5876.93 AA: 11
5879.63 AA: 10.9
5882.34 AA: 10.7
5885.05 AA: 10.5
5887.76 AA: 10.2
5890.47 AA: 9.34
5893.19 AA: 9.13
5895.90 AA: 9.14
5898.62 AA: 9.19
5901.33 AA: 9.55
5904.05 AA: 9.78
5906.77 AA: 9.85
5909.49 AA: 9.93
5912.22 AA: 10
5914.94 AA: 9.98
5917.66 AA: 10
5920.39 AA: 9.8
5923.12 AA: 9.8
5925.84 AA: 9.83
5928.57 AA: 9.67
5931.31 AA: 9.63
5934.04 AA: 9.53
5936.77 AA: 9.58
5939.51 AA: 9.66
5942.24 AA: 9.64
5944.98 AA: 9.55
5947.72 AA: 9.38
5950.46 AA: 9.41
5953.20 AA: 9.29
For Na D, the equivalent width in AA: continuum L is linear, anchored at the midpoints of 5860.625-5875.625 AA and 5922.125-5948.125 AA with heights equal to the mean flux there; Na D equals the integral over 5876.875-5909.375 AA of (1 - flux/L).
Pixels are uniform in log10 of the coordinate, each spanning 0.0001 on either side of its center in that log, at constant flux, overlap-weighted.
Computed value 1.1 AA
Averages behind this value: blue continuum 10.6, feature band 9.9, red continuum 9.63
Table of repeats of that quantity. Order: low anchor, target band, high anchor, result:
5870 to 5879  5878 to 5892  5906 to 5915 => 0.4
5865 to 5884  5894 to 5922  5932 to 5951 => 1.2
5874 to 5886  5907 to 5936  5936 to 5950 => 0.5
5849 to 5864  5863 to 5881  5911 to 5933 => -1.2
